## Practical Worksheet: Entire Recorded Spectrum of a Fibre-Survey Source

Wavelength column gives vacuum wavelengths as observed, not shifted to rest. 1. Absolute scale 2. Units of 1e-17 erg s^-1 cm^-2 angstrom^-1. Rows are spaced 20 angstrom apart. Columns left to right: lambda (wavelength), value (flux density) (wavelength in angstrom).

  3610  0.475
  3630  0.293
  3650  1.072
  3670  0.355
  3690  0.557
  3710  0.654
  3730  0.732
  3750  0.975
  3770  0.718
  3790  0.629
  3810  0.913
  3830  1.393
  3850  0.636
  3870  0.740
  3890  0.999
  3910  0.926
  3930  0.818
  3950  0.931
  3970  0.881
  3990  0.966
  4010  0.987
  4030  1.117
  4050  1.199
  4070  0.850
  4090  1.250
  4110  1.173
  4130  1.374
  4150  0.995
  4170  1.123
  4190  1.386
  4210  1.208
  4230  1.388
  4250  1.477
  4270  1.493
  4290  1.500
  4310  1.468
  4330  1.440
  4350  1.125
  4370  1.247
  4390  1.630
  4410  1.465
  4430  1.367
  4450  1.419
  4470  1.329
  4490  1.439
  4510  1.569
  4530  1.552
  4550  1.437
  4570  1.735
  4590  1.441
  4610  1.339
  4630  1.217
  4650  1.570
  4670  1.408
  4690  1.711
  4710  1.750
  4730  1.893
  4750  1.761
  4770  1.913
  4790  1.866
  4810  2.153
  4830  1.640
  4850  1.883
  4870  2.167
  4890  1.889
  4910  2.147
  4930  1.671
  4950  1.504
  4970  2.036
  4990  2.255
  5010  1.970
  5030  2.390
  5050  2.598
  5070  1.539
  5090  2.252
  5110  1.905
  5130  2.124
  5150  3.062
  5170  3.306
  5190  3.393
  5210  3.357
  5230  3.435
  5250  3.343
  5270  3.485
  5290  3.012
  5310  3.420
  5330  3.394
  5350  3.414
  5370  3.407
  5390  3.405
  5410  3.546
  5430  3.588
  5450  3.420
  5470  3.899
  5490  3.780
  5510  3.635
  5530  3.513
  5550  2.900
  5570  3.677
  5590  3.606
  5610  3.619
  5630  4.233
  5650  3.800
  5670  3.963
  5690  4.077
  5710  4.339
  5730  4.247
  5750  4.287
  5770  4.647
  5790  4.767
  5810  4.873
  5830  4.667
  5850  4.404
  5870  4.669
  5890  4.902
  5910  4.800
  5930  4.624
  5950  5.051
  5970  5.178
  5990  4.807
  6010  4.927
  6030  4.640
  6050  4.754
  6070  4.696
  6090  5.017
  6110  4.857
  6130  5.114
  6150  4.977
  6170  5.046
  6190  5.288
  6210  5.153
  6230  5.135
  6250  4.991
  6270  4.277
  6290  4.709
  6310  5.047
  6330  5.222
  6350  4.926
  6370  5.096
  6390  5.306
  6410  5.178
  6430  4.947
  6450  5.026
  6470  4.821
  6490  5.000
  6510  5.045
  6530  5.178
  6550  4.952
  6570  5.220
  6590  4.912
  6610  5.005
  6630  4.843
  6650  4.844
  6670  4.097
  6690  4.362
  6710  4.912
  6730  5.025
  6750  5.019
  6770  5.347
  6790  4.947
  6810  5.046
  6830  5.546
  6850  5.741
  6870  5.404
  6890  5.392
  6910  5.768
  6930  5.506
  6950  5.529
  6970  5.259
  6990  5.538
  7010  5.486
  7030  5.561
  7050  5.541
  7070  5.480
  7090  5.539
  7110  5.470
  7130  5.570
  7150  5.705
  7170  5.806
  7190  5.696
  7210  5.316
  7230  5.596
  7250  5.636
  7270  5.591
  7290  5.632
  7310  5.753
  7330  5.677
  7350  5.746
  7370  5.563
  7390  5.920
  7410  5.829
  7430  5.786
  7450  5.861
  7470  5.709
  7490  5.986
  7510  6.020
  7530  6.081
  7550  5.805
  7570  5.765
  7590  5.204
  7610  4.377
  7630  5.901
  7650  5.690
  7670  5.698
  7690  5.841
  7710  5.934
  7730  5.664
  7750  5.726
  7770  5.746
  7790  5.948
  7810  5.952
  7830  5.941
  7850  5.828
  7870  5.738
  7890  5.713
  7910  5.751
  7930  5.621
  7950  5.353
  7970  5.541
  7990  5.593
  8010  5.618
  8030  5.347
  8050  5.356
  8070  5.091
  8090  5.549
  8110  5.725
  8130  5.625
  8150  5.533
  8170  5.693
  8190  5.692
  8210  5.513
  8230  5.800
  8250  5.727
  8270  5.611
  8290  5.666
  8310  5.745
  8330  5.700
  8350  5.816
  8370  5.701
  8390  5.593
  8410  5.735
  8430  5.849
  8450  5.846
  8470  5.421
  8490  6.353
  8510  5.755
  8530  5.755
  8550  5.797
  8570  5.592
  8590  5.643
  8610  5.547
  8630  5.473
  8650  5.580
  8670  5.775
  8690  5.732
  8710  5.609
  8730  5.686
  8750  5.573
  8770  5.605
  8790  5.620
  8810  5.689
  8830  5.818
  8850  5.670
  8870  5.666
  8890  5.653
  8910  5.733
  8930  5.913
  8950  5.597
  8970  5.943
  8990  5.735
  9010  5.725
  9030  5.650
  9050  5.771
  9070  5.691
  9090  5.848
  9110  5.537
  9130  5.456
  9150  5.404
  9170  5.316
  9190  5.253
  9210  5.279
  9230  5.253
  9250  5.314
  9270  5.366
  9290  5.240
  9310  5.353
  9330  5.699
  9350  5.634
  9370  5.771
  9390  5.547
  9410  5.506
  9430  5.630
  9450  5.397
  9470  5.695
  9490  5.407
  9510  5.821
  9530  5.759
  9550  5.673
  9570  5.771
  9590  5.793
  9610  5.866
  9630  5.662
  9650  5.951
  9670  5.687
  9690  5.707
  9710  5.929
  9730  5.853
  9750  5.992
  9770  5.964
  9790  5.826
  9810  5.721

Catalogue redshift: 0.290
